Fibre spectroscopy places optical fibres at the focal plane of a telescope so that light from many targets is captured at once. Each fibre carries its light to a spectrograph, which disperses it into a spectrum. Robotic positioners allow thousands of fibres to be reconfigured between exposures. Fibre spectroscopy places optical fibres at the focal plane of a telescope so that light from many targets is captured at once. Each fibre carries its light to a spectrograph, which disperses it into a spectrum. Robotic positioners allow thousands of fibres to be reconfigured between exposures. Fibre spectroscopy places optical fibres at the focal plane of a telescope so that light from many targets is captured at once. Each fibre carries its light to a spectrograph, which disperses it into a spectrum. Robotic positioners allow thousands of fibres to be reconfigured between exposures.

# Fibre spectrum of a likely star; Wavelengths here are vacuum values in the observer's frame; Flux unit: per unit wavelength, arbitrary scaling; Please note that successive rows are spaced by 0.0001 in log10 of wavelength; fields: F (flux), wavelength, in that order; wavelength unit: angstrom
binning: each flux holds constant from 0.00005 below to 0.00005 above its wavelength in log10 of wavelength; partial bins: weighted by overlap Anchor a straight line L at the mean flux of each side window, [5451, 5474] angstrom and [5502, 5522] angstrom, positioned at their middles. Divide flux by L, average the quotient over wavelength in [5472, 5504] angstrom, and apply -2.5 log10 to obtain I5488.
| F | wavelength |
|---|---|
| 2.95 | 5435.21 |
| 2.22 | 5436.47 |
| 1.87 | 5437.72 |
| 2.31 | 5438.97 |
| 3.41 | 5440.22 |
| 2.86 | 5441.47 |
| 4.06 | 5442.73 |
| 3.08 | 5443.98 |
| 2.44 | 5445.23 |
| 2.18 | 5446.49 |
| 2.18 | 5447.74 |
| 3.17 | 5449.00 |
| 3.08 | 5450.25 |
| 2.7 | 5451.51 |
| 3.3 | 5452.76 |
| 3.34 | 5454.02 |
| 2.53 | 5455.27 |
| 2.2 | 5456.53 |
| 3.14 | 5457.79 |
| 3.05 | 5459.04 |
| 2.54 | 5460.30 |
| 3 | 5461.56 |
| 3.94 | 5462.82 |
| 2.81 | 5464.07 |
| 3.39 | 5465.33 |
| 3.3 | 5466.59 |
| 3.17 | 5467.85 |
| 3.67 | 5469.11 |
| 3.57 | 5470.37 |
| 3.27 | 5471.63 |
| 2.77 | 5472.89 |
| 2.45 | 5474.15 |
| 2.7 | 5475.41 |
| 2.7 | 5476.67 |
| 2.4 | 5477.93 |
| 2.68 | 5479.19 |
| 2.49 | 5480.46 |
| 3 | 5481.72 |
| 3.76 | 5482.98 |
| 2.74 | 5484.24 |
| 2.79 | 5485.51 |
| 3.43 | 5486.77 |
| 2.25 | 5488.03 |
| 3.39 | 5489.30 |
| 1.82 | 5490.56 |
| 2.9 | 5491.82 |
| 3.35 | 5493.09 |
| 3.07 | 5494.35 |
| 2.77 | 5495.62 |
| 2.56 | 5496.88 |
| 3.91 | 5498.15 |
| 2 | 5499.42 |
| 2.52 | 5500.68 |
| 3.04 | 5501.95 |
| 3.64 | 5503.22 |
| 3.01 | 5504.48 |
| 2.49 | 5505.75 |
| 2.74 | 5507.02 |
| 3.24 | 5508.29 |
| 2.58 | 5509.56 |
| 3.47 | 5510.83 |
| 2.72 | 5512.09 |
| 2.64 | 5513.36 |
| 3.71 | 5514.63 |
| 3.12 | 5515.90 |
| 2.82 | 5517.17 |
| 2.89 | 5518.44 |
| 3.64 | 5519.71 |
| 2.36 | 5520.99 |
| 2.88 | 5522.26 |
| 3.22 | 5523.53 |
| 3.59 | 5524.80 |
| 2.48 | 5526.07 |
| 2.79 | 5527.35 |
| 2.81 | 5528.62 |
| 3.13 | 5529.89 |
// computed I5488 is 0.07 mag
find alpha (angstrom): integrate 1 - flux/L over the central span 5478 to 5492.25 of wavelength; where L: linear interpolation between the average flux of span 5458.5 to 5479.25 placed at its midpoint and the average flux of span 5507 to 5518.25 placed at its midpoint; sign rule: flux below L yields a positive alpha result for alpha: 1.0 angstrom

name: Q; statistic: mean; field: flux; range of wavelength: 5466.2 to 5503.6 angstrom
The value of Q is 2.93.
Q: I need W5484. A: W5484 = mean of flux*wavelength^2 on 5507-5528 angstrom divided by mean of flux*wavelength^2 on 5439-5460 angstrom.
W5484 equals 1.06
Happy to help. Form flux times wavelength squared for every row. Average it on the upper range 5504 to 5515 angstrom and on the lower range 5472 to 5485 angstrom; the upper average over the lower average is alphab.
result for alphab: 1.1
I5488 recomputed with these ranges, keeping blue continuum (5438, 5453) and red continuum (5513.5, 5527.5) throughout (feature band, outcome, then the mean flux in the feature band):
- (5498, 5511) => 0.03 mag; 2.91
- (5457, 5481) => -0.03 mag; 3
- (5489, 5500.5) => 0.05 mag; 2.84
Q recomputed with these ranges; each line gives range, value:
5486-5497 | 2.85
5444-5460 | 2.78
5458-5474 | 3.18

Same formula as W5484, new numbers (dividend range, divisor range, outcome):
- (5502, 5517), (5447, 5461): 1.09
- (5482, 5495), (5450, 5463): 1.01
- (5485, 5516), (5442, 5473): 0.98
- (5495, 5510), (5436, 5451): 1.07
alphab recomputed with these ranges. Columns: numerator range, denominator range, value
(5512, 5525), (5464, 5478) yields 1.02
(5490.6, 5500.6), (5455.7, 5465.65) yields 0.97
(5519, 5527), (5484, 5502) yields 1.08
